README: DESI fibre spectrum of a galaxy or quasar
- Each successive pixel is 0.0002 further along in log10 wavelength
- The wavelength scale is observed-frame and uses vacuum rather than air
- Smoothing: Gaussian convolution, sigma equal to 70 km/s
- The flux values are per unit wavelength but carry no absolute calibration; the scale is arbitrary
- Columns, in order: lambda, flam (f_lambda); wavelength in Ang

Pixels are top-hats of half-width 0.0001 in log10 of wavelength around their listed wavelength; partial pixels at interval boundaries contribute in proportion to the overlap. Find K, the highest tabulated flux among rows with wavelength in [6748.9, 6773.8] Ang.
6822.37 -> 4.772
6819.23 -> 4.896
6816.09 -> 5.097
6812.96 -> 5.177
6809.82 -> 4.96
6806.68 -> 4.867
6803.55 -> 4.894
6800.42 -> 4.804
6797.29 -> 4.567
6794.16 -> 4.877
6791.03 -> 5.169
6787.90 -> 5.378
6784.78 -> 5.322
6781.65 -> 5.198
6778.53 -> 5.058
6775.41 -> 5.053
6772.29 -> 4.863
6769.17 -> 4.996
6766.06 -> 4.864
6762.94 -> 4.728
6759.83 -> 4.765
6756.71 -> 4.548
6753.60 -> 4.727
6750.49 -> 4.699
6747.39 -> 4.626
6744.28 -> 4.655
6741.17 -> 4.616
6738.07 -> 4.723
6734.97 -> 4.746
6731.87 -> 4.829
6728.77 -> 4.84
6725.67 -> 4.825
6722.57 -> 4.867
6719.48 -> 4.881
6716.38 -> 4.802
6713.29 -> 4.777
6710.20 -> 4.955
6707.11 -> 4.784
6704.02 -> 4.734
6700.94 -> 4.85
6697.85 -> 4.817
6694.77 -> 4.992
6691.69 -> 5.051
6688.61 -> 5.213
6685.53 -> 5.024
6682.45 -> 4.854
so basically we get 4.996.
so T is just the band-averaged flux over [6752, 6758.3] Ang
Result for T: 4.63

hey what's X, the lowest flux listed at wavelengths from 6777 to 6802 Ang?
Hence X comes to 4.567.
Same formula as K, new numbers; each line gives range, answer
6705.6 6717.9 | 4.955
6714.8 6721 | 4.881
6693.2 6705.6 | 4.992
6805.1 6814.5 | 5.177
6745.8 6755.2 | 4.727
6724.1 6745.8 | 4.84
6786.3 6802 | 5.378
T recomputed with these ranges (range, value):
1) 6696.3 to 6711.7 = 4.83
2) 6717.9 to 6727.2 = 4.86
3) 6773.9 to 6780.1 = 5.06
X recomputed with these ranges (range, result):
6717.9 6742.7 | 4.616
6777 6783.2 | 5.058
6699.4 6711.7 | 4.734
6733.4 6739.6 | 4.723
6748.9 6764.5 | 4.548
